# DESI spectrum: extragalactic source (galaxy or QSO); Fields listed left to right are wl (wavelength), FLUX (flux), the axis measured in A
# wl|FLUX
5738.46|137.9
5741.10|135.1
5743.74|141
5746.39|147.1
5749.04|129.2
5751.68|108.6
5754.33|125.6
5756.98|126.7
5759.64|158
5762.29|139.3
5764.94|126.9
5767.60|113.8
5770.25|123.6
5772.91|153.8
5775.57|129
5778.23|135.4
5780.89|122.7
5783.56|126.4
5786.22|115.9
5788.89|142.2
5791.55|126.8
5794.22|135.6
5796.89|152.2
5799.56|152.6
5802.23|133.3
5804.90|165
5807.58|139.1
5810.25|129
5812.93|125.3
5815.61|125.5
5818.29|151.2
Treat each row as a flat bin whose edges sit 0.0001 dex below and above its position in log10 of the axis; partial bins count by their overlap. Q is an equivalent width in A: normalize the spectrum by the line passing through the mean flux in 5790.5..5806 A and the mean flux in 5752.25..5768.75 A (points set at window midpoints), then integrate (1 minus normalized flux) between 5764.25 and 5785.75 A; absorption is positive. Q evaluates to 1.2 A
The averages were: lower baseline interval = 131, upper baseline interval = 144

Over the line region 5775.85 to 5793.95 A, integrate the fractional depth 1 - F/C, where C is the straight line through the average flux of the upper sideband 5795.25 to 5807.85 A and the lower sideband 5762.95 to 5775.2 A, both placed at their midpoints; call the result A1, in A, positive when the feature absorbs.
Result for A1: 1.4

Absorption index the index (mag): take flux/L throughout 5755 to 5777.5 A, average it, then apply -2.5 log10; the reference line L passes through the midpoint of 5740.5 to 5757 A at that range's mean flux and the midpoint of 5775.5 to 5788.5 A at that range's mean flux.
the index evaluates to -0.04 mag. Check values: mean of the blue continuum 131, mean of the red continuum 127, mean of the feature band 134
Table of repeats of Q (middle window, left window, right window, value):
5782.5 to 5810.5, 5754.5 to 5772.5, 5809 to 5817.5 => -2.0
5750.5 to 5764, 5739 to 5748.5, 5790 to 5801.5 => 0.8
